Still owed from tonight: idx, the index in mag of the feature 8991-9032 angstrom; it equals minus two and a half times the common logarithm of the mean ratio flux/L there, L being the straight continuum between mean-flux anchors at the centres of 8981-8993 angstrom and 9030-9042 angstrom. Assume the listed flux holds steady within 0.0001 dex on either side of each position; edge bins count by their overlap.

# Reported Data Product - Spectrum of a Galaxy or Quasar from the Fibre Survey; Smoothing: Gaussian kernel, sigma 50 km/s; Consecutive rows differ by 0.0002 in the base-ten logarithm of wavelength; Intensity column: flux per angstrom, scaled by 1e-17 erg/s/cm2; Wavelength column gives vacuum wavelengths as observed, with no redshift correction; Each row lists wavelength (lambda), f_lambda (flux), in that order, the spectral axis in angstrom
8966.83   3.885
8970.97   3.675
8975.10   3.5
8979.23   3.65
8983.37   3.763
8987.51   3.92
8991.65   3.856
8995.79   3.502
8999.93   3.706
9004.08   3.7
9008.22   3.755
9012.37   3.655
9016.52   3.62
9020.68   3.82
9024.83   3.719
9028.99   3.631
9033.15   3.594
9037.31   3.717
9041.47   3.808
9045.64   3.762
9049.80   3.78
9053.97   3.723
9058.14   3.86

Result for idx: 0.02 mag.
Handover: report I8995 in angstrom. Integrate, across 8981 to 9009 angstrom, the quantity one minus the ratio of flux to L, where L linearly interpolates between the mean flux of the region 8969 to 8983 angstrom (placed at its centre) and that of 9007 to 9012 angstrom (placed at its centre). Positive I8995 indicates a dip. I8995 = -0.5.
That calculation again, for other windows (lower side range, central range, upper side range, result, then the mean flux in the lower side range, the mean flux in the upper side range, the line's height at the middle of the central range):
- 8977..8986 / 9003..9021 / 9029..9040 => -0.1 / 3.72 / 3.66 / 3.68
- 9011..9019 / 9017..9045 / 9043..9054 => -0.1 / 3.64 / 3.76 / 3.7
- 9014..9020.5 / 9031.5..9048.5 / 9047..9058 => 0.1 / 3.68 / 3.77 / 3.74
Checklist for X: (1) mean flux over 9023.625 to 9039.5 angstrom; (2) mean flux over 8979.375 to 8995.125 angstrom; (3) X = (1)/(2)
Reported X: 1.0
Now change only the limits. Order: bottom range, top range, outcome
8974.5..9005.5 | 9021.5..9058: 1.01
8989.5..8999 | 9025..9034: 0.99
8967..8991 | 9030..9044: 0.99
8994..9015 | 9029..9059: 1.02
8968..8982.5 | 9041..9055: 1.04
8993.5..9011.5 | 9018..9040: 1.01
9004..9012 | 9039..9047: 1.02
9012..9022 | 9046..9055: 1.02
